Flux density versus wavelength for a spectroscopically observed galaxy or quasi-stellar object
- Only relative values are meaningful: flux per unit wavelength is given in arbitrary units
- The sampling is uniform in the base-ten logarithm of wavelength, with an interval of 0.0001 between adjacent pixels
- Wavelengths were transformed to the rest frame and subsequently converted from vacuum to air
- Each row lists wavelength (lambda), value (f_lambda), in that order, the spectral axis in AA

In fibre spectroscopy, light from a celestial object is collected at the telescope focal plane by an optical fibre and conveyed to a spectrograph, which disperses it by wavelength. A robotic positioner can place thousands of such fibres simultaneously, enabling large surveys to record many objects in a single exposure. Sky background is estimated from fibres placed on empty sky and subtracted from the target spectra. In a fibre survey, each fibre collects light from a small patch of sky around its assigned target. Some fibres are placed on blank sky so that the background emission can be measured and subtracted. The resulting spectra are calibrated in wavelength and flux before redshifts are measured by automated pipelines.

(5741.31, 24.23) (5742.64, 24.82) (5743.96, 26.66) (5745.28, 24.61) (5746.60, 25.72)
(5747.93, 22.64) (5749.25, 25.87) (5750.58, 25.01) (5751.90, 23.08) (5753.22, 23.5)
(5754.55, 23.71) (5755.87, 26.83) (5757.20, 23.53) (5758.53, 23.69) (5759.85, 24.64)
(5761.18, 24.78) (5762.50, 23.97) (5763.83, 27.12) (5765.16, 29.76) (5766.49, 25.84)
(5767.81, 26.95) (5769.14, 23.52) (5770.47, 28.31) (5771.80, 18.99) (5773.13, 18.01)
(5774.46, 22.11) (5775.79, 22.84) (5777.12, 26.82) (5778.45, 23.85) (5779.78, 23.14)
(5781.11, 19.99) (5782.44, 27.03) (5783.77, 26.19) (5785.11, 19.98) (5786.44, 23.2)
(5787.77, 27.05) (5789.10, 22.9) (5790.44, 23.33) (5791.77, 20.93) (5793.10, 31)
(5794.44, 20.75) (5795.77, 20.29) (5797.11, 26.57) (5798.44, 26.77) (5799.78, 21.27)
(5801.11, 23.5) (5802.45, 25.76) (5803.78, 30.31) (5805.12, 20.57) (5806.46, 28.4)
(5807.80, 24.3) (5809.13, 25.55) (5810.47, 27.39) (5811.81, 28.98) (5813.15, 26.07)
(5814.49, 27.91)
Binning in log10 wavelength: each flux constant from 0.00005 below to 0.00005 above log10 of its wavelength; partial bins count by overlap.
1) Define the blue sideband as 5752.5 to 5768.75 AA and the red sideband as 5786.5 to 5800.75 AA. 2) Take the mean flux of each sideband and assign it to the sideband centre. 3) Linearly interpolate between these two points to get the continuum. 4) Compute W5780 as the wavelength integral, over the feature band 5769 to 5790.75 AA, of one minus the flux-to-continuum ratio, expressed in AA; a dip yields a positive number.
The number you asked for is 1.1 AA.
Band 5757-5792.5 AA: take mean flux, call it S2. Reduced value 24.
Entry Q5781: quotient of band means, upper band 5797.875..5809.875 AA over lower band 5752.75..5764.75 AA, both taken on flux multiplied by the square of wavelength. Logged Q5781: 1.0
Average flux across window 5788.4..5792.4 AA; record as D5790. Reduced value 22.4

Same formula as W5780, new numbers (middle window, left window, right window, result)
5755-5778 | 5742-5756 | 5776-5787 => -0.3 AA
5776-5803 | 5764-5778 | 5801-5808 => 1.2 AA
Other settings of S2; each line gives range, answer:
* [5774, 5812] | 24.5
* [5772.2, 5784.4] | 23.2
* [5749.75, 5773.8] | 24.5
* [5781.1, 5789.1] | 24.2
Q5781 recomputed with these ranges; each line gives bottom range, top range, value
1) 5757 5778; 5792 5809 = 1.03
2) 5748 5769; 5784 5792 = 0.93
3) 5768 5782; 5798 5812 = 1.13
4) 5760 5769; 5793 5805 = 0.95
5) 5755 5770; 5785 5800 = 0.95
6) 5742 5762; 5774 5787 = 0.97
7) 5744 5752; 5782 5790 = 0.99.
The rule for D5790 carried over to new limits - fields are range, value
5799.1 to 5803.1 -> 23.5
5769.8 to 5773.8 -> 21.7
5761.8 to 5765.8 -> 26.9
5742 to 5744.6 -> 25.8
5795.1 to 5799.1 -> 24.6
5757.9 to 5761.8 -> 24.4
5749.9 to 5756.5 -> 24.4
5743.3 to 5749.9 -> 25.1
